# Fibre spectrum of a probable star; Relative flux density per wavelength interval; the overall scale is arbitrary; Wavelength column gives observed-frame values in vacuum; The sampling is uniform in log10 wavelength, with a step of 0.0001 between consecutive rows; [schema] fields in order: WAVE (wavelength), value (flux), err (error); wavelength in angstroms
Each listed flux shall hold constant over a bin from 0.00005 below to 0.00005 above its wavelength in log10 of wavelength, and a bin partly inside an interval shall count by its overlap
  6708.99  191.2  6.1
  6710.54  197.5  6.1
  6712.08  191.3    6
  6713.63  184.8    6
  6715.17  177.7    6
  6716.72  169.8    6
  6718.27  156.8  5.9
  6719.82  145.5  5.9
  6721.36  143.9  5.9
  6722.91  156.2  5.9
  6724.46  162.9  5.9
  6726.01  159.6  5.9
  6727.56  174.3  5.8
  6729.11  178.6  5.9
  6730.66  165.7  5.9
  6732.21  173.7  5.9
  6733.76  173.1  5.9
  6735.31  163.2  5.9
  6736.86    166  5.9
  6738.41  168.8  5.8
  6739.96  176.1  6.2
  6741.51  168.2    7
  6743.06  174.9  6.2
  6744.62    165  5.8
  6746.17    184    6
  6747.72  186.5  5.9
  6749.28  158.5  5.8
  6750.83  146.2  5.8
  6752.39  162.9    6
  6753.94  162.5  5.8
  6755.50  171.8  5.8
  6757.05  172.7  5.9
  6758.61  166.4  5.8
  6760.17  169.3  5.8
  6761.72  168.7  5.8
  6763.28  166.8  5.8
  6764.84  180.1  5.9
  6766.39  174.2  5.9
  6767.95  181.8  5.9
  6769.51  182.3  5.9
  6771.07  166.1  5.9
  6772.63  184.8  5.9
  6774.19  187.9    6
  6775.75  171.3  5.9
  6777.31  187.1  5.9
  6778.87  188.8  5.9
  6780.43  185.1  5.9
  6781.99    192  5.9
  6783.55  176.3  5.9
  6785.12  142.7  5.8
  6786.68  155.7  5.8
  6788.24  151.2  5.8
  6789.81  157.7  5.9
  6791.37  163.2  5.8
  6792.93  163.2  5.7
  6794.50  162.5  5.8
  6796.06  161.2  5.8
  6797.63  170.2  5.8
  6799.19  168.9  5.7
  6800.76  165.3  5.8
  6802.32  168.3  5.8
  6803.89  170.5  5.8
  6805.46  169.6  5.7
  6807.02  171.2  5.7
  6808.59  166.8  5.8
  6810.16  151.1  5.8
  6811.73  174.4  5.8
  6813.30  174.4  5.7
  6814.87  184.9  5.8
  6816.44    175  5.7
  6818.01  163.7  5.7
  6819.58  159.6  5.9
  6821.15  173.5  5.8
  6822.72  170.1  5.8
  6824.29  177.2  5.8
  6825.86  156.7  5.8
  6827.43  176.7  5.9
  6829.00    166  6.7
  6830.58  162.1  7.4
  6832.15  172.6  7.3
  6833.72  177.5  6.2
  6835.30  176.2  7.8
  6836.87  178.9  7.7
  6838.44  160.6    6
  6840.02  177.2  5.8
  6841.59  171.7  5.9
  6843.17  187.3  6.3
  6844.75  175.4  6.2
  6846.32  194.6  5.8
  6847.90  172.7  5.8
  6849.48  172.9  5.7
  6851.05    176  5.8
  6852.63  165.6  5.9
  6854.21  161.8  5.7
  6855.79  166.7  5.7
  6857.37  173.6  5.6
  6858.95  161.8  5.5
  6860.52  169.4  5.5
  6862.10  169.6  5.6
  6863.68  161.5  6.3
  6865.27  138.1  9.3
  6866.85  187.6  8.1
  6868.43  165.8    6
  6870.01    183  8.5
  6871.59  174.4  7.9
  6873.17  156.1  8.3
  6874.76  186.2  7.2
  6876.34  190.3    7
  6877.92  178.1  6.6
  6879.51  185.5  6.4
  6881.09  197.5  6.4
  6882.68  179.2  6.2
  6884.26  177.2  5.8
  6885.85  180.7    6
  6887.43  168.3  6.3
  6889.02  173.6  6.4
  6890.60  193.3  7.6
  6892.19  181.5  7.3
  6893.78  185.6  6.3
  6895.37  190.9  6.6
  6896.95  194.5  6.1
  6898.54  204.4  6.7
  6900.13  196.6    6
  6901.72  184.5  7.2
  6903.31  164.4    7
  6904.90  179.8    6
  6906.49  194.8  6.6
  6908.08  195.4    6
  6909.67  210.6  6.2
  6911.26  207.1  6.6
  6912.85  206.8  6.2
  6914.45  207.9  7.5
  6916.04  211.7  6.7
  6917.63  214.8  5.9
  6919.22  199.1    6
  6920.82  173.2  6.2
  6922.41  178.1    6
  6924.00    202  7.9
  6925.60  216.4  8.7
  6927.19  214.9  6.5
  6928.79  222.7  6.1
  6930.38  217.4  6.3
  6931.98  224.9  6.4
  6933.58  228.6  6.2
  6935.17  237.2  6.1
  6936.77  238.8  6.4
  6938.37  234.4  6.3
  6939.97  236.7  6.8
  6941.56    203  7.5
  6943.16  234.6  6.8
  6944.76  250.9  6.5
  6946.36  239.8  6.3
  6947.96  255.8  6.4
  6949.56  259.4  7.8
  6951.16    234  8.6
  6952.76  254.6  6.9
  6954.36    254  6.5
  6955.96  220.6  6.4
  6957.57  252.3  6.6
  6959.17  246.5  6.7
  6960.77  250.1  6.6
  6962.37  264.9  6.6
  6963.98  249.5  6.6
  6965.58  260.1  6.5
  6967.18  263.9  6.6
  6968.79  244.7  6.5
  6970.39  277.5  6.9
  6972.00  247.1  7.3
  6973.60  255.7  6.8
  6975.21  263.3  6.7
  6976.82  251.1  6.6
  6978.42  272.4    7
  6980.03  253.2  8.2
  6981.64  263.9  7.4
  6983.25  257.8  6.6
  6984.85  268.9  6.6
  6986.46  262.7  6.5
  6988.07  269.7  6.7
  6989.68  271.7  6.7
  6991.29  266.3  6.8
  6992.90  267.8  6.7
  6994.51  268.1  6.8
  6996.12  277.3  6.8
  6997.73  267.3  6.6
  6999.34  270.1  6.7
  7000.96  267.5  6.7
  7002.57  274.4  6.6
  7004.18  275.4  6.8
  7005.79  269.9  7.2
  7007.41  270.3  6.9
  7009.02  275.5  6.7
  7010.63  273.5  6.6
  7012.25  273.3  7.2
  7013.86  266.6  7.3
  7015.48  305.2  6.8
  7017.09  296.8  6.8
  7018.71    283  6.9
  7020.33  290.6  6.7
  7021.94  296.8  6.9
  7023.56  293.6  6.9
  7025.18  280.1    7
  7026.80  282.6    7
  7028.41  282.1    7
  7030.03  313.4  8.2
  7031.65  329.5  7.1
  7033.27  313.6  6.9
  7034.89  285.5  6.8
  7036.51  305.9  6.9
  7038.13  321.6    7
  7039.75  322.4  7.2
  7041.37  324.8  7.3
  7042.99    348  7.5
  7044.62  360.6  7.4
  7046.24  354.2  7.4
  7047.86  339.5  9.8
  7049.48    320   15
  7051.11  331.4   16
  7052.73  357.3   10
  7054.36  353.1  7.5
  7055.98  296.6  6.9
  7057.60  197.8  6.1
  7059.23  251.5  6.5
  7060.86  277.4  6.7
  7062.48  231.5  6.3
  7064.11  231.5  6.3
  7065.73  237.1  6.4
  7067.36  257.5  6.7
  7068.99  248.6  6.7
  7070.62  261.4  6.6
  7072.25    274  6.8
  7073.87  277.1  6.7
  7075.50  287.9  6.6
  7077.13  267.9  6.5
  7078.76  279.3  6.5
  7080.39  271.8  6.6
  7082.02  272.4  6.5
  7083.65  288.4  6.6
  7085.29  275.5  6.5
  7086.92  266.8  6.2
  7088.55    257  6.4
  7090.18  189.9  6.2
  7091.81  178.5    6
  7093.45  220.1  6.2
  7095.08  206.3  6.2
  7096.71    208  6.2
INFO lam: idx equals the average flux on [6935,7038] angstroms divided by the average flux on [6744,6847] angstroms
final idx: 1.56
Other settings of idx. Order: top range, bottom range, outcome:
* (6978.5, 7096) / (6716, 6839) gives 1.65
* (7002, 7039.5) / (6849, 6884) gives 1.68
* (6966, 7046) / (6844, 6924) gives 1.55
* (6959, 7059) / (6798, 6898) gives 1.64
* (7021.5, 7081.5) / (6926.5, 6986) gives 1.19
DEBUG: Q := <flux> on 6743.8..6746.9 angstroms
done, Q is 174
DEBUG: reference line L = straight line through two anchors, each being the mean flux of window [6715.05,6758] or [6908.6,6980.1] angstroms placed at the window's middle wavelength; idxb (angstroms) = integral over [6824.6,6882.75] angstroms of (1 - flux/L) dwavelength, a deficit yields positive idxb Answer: 8.9 angstroms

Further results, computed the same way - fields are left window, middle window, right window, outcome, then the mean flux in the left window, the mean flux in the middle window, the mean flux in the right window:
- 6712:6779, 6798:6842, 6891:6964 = 4.6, 170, 170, 218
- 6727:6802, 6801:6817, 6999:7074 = 1.7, 170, 170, 291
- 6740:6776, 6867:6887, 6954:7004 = 3.7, 172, 180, 261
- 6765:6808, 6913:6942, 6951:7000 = 2.8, 171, 215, 259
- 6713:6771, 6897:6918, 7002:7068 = 3.7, 169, 198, 294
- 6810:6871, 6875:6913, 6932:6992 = 3.3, 171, 188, 251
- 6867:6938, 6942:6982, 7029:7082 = -3.2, 195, 252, 294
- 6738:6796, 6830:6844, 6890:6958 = 1.2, 171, 174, 214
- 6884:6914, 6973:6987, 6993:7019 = -0.4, 189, 261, 276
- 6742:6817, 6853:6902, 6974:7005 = 8.6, 170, 178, 267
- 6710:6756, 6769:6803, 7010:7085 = 3.4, 169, 170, 291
